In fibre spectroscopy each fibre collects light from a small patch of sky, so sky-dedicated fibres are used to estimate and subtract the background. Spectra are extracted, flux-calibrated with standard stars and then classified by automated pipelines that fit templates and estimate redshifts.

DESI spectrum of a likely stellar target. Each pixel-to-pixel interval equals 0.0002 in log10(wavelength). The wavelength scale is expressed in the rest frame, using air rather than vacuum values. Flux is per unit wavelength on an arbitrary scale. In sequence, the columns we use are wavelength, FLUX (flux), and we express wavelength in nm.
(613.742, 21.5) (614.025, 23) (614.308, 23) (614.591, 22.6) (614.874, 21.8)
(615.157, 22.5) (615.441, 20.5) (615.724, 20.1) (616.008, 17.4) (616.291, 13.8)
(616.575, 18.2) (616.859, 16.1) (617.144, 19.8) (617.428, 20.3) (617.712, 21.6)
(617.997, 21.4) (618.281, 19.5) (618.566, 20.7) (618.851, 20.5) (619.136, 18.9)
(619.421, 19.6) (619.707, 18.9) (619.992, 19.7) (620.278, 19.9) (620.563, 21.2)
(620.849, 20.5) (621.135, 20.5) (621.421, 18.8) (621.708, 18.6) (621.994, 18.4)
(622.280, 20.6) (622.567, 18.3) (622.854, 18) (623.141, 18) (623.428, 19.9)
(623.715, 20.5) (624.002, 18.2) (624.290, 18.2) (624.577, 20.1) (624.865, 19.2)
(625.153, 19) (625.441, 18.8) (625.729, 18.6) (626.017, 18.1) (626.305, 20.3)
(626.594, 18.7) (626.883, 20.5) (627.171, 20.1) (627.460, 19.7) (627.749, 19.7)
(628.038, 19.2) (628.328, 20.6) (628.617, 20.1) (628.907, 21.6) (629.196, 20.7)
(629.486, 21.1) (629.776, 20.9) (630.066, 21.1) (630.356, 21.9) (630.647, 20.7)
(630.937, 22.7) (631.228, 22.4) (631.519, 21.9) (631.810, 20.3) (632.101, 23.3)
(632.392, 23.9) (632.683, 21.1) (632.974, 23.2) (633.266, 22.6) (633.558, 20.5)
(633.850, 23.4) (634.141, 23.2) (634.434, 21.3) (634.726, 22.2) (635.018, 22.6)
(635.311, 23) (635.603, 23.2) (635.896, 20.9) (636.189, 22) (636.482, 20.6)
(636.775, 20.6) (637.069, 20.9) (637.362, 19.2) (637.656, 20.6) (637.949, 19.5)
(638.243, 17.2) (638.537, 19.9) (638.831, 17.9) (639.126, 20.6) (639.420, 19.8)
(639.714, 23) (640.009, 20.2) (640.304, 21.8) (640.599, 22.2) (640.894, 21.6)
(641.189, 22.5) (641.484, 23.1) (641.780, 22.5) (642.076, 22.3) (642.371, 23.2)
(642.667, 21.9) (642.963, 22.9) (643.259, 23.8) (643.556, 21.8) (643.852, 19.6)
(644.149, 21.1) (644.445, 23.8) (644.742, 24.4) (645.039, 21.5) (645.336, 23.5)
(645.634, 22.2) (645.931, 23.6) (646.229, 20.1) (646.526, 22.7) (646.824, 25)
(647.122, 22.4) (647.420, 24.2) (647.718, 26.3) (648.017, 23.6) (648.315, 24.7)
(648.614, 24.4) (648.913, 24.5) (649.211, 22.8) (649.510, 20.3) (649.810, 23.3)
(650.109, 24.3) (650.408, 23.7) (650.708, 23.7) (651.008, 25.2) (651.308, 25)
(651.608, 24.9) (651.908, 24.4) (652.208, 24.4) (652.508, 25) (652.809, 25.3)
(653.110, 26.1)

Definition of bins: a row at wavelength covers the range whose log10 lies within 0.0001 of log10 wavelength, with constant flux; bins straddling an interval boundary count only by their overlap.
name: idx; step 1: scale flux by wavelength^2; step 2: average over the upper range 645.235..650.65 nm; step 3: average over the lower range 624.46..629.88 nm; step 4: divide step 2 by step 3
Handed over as 1.26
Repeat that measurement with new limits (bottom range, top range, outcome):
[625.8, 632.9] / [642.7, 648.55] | 1.16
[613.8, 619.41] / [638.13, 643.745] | 1.16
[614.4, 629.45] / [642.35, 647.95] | 1.25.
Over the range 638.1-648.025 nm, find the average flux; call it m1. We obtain 22.1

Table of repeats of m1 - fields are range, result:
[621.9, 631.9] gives 20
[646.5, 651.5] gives 23.9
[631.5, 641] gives 21.3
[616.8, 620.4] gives 19.8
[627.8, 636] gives 21.8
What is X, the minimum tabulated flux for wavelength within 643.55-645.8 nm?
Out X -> 19.6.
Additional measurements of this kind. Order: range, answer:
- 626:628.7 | 18.1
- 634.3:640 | 17.2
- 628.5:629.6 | 20.1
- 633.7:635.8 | 21.3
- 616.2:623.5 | 13.8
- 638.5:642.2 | 17.9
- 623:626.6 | 18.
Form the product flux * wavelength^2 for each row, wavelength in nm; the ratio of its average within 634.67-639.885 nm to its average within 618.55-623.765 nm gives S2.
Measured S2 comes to 1.12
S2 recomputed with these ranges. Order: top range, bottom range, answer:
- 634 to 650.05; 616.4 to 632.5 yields 1.17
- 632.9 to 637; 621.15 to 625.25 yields 1.20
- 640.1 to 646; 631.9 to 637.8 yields 1.05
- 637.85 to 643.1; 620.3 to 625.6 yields 1.17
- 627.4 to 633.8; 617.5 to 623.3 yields 1.12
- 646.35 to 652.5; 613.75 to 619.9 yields 1.33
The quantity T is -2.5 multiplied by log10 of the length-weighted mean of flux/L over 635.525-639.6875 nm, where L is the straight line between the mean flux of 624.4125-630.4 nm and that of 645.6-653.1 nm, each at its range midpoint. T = 0.080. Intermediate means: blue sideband 20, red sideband 23.9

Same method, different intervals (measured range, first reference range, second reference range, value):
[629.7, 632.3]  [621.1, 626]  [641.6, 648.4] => -0.07 mag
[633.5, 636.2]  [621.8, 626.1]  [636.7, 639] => -0.15 mag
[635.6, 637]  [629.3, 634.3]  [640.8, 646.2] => 0.05 mag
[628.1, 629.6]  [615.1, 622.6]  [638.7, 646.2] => -0.01 mag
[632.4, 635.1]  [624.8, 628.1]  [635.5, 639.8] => -0.12 mag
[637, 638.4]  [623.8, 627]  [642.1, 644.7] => 0.10 mag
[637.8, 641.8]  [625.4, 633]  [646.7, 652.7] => 0.09 mag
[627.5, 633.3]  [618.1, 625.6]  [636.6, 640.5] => -0.09 mag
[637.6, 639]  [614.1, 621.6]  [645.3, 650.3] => 0.18 mag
